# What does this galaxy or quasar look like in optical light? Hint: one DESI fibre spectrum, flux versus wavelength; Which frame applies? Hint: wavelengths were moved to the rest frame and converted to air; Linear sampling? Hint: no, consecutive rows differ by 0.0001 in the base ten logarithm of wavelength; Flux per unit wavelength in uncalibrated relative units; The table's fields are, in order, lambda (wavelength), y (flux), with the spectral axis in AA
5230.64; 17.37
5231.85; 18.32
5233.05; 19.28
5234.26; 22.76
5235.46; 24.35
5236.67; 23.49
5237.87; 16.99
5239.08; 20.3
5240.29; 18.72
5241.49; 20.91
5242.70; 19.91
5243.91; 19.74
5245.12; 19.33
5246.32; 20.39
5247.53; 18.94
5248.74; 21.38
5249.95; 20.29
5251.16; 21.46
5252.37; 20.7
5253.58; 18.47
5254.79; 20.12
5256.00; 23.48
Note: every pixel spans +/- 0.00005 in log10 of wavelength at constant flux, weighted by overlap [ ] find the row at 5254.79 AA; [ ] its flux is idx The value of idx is 20.12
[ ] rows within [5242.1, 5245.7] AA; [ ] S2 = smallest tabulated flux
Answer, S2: 19.33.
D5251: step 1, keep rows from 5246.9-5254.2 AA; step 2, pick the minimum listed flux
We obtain 18.47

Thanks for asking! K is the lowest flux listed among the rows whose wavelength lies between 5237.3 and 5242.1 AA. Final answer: 16.99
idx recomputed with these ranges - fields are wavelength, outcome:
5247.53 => 18.94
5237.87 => 16.99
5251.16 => 21.46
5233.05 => 19.28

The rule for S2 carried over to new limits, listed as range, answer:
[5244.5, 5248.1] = 18.94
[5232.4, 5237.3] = 19.28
